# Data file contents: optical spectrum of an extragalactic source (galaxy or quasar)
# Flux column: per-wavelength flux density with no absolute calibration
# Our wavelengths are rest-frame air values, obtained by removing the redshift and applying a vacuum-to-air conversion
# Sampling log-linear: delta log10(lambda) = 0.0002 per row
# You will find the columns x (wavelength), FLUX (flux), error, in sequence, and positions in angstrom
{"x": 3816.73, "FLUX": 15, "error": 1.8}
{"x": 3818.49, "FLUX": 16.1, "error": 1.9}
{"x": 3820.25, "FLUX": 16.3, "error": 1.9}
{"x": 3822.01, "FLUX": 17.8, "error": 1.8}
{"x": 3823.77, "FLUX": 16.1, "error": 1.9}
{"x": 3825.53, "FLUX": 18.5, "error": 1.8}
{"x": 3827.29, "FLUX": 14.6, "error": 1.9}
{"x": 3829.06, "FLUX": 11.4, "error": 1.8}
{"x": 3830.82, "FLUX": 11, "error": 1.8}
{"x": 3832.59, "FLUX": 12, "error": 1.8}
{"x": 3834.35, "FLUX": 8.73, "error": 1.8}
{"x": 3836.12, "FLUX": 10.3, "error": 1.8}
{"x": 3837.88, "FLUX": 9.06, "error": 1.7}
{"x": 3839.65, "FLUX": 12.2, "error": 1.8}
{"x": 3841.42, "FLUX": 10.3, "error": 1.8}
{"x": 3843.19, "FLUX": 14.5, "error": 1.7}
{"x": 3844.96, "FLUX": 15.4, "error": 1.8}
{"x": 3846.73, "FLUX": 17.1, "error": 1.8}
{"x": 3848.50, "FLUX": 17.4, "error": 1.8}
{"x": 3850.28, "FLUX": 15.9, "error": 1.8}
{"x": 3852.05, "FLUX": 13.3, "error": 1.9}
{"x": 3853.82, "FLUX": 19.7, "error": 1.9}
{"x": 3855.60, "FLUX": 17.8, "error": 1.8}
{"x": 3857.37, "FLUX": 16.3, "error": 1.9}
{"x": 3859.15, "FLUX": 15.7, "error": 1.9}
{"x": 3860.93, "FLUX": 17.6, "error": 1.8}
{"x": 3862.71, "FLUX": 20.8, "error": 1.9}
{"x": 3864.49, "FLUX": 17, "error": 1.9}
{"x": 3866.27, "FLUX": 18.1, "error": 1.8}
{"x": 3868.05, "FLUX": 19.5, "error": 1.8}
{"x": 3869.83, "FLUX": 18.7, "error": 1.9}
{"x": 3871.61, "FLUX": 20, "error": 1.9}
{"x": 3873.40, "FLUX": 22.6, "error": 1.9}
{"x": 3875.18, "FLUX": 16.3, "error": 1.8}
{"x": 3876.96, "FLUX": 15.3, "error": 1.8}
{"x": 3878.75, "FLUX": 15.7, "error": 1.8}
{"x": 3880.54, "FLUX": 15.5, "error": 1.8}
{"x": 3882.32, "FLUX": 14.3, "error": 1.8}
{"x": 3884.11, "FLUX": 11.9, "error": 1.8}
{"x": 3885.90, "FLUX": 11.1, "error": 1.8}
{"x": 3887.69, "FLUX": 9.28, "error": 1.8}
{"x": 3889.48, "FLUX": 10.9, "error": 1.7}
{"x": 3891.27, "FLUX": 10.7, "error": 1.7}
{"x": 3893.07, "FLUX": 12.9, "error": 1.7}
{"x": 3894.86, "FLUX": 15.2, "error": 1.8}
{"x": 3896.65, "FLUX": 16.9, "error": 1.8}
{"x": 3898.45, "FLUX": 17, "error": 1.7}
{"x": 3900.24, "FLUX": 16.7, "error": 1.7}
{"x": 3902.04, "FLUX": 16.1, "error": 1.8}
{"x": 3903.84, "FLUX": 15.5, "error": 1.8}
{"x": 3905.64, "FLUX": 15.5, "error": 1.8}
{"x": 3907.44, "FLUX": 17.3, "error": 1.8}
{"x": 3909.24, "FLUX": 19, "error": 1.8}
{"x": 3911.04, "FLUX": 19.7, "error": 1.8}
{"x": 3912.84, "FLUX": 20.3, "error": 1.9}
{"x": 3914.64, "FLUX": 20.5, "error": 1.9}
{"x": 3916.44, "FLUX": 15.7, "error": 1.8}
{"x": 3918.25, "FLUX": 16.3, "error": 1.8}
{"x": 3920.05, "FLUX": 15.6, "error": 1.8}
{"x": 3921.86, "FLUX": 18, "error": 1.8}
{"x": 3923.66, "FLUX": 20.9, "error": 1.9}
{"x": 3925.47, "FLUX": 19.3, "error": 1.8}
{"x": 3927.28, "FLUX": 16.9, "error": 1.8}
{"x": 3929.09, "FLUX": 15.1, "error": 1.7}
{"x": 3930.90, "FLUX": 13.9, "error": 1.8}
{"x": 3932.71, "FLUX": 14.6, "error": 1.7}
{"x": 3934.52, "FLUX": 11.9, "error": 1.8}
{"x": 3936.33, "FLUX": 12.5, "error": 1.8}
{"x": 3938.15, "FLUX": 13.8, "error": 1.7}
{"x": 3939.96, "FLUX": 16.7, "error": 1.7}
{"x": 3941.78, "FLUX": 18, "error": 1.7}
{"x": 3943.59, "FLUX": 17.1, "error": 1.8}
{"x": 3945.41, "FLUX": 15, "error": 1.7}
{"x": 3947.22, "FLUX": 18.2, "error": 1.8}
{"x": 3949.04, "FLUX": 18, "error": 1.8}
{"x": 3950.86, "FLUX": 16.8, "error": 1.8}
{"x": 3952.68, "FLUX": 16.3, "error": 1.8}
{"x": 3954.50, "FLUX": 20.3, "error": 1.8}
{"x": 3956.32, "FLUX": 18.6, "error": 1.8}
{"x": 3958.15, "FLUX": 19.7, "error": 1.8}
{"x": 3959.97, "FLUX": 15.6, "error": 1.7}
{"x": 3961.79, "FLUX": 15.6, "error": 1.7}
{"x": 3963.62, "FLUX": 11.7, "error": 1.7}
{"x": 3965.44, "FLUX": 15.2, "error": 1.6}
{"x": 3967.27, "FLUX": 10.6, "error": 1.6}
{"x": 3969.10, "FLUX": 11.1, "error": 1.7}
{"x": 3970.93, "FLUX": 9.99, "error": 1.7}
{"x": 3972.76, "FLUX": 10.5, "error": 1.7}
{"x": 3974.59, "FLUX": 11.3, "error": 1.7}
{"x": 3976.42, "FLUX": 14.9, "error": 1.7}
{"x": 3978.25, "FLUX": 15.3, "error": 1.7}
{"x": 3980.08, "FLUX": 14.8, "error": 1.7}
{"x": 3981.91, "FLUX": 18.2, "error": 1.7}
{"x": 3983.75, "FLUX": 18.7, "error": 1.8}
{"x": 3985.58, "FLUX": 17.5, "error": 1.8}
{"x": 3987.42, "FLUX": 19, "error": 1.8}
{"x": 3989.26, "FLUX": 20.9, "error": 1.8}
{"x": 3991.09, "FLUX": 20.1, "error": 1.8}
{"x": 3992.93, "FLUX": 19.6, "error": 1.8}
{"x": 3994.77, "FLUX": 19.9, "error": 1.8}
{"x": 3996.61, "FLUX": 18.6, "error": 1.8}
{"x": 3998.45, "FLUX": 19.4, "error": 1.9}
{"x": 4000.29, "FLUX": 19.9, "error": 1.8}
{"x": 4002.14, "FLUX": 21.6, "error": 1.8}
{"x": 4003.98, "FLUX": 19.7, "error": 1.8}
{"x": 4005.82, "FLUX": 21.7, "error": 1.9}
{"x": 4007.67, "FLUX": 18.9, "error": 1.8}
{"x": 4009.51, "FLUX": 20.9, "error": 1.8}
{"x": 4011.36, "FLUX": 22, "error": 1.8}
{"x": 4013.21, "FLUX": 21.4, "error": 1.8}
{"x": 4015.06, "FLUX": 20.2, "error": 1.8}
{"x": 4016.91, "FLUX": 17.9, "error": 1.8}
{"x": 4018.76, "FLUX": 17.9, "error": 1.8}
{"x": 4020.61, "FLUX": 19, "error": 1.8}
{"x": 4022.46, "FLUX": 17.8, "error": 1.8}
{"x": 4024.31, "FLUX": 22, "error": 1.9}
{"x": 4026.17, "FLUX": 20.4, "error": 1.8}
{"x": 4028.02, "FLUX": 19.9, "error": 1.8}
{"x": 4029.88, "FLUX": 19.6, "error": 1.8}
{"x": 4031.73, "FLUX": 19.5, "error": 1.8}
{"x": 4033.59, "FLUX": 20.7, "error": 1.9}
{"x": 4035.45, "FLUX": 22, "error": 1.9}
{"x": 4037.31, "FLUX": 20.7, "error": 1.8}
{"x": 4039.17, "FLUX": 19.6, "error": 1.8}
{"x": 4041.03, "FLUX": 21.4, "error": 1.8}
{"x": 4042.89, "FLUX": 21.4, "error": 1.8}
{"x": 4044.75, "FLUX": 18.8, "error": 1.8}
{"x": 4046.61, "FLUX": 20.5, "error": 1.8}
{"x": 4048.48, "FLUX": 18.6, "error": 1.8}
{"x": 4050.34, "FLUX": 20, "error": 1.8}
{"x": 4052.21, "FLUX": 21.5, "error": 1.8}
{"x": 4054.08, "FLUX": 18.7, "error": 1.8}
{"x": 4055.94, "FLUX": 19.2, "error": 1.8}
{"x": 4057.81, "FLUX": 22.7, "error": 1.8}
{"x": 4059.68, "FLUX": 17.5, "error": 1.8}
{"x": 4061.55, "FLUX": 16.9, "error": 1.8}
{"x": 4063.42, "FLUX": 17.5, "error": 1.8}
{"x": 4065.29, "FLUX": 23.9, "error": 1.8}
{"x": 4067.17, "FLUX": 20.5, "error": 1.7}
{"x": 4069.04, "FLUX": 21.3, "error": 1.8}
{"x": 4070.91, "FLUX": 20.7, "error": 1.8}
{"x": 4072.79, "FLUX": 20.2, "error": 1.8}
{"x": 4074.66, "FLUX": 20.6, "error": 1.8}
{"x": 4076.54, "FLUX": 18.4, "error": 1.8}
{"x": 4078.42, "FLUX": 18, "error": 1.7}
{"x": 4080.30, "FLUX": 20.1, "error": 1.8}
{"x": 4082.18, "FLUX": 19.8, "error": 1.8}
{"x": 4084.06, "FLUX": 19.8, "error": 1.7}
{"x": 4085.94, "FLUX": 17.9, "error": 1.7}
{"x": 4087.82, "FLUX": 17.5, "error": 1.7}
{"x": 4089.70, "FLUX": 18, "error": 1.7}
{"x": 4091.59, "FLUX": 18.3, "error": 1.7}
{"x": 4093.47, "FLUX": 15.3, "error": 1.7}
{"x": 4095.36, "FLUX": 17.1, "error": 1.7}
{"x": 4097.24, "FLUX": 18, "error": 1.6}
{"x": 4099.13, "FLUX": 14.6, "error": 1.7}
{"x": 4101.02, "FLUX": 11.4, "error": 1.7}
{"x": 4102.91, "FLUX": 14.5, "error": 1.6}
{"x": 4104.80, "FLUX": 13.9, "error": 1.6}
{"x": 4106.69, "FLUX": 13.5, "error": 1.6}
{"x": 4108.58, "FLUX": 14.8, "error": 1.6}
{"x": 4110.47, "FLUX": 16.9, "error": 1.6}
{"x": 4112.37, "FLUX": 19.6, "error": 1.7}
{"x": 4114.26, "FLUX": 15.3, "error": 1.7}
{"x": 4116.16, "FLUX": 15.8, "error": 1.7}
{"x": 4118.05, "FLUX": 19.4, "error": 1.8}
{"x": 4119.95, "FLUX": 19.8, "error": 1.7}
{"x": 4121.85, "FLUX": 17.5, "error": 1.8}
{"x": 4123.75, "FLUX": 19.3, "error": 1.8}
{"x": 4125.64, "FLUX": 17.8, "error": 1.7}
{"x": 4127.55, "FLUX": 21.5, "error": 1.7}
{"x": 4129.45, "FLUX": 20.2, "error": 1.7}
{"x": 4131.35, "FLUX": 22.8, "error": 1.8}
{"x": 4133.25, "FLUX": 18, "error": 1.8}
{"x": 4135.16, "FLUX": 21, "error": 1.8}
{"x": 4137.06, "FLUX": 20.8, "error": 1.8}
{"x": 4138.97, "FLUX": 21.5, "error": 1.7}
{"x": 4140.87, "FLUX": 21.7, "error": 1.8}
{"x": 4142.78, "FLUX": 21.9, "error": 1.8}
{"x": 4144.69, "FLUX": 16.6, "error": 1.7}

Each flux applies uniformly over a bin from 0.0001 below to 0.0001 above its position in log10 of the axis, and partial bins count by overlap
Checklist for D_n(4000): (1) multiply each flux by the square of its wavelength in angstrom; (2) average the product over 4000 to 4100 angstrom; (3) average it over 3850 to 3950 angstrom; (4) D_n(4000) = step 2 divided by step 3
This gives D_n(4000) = 1.3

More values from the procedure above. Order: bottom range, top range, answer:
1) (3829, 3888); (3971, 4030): 1.32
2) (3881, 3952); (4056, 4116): 1.23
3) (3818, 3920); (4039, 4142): 1.34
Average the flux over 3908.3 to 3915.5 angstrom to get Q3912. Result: 19.9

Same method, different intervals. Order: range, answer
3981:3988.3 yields 18.3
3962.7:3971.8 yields 11.7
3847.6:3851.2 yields 16.6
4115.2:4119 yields 17.6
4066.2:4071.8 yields 20.8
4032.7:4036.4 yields 21.3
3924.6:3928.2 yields 18.1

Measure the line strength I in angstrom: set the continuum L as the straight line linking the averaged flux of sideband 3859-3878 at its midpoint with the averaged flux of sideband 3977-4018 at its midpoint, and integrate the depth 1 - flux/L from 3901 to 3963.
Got 6.6 angstrom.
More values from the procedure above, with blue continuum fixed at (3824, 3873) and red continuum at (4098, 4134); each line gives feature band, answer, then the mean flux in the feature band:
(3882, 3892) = 2.8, 11.2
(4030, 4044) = -3.4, 20.7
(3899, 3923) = -2.5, 17.4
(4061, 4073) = -2.4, 20.2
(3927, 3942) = 1.3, 14.6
